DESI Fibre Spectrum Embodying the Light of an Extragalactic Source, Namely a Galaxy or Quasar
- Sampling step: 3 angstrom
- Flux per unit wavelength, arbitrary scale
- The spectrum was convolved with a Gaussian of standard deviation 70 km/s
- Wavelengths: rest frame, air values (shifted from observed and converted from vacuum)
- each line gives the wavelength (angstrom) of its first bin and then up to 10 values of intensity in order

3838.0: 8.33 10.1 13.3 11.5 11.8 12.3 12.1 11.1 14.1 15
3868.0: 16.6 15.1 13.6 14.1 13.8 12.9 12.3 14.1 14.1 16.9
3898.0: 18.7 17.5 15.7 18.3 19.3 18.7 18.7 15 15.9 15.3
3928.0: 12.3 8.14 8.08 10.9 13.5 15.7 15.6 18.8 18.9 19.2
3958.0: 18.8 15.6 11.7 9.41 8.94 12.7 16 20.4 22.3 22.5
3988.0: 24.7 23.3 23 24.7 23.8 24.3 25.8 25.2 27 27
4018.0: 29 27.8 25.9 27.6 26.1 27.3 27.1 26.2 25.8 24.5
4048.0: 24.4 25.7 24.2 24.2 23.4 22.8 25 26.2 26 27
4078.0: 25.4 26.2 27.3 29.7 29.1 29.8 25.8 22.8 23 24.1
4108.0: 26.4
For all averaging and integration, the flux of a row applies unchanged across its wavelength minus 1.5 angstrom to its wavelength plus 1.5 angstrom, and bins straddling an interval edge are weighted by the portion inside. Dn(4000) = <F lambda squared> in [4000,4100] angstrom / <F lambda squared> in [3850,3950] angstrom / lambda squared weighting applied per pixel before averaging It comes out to 1.9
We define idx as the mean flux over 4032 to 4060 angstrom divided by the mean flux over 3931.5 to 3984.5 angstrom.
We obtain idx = 1.68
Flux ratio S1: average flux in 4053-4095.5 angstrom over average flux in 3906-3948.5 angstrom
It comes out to 1.8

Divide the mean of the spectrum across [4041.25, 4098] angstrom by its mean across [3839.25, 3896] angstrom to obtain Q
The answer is 1.9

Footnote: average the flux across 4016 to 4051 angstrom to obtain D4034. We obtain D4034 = 26.5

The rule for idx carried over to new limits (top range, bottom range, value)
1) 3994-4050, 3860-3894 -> 1.84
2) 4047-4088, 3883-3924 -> 1.55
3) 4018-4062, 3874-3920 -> 1.62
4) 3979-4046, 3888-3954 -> 1.64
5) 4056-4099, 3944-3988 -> 1.56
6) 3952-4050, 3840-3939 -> 1.58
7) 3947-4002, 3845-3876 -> 1.40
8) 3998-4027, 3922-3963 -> 1.79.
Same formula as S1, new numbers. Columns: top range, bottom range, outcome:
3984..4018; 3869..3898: 1.73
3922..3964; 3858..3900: 1.01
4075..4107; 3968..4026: 1.16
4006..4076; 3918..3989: 1.68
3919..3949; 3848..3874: 0.98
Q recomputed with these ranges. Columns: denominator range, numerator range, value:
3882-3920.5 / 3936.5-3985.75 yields 0.97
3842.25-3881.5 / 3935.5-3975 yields 1.09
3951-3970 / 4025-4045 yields 1.77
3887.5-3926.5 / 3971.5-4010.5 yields 1.32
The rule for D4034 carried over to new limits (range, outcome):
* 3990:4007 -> 24.1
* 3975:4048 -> 24.9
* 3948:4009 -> 19.4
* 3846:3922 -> 15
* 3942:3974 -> 15.1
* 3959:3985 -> 15.2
